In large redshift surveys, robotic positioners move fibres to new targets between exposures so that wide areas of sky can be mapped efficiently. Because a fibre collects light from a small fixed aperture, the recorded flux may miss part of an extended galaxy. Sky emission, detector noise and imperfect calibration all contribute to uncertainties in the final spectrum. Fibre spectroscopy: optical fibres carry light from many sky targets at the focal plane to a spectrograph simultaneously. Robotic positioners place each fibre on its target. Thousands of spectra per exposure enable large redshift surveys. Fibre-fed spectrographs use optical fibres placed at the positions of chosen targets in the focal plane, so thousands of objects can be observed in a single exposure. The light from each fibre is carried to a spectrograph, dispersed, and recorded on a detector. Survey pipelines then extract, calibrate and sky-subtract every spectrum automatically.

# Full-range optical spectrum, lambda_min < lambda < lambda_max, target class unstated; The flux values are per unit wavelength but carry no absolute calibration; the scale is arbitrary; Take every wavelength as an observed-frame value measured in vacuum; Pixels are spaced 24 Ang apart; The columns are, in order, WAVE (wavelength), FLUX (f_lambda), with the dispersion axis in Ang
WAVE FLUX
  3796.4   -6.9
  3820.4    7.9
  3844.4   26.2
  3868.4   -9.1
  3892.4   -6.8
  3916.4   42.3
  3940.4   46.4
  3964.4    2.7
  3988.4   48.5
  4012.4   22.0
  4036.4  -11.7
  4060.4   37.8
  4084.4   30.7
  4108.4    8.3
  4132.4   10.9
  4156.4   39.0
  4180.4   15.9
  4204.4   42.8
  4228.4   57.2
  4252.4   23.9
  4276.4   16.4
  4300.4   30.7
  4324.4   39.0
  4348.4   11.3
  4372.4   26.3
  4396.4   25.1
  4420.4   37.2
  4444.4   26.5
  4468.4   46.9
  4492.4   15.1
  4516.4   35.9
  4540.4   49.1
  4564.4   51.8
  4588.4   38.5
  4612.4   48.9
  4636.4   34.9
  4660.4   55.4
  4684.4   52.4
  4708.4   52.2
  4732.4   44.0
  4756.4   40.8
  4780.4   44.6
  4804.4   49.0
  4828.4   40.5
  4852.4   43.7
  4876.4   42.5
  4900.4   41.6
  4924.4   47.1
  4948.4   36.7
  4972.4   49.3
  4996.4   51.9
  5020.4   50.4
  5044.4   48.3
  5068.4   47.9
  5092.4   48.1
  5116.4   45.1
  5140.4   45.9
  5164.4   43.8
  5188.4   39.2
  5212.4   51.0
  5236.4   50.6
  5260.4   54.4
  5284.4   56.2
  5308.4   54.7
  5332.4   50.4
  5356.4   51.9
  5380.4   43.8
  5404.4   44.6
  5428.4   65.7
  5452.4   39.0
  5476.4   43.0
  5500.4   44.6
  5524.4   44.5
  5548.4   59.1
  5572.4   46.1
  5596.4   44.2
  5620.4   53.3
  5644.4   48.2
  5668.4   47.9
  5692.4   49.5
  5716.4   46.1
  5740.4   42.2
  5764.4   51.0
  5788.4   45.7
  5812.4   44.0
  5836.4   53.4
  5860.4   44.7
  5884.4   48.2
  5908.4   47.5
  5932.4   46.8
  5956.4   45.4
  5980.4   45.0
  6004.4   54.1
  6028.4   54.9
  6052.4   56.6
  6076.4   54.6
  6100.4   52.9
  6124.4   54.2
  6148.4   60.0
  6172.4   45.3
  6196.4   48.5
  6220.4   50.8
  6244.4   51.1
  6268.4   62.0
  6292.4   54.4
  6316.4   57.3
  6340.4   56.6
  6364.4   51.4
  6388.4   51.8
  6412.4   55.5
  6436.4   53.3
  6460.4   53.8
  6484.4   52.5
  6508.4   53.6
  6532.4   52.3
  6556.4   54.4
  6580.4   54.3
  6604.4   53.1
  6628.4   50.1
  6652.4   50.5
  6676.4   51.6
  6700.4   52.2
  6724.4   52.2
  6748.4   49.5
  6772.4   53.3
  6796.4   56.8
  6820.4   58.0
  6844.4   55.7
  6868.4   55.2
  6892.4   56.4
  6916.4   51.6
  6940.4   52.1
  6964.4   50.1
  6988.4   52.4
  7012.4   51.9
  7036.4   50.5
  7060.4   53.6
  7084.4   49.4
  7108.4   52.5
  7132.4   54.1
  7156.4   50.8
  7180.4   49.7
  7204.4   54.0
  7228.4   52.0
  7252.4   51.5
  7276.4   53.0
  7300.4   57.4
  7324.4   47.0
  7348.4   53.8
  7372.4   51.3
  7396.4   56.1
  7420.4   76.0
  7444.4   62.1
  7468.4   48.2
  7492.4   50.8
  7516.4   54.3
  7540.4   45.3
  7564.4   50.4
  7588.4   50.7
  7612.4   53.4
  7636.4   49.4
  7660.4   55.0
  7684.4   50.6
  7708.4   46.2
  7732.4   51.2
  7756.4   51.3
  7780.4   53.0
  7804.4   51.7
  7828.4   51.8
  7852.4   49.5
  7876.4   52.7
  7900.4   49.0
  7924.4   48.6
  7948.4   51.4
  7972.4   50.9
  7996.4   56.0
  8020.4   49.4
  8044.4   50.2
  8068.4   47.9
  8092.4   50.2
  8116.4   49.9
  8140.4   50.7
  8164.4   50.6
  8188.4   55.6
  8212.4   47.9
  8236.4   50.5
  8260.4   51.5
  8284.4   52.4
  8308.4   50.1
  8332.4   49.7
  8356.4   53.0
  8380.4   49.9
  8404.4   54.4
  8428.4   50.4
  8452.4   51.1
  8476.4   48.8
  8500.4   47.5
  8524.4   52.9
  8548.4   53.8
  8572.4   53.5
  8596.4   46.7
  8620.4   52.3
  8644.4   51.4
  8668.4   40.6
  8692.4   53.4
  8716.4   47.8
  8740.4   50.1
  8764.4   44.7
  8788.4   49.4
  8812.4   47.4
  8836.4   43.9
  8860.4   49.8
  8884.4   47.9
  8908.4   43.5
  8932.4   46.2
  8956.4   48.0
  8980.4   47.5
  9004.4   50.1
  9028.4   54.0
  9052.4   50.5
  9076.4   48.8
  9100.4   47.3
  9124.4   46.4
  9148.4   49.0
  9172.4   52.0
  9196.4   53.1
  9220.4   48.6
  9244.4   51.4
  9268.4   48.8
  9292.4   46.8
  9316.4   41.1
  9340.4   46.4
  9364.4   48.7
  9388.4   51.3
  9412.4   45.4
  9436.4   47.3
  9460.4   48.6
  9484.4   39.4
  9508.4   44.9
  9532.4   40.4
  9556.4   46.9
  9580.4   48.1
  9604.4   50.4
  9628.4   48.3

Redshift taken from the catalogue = 0.13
